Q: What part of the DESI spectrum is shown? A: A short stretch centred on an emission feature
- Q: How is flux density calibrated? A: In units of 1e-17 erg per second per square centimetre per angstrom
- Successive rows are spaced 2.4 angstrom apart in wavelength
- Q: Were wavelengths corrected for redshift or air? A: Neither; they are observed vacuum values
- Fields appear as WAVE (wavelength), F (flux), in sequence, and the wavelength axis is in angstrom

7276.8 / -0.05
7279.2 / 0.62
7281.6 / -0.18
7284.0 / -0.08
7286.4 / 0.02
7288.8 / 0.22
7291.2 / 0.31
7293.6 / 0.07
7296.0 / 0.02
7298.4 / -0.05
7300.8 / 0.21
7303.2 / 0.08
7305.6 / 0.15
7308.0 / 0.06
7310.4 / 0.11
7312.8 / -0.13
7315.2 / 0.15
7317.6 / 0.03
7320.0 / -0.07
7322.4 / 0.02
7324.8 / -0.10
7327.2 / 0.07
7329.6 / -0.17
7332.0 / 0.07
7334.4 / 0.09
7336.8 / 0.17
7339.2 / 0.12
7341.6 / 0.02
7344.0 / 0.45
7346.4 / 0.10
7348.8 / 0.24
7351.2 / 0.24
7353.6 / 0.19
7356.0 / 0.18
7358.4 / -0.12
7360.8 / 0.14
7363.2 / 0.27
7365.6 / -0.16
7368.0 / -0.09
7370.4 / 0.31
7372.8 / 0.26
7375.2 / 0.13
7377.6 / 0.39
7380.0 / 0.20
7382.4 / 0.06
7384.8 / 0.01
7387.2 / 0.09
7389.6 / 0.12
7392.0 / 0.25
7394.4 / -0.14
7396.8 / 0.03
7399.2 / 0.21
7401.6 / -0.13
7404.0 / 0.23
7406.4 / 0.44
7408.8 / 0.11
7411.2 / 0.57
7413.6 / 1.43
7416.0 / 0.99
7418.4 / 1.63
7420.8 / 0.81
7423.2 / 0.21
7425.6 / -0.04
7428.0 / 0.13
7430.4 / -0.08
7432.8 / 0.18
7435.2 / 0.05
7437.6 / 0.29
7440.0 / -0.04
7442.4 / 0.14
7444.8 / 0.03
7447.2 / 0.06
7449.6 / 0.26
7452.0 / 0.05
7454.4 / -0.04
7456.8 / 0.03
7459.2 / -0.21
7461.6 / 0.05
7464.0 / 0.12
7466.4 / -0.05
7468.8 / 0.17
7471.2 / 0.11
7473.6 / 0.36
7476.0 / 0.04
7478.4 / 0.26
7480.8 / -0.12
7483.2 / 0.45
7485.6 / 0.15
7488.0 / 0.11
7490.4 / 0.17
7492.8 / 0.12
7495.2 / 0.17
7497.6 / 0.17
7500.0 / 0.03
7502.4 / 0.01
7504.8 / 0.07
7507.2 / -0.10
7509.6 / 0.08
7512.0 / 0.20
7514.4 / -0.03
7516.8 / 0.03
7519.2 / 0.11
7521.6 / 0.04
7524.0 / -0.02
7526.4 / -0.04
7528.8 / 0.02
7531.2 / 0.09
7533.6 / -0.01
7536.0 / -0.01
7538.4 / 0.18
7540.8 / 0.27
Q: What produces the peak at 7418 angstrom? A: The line [O II] 3727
